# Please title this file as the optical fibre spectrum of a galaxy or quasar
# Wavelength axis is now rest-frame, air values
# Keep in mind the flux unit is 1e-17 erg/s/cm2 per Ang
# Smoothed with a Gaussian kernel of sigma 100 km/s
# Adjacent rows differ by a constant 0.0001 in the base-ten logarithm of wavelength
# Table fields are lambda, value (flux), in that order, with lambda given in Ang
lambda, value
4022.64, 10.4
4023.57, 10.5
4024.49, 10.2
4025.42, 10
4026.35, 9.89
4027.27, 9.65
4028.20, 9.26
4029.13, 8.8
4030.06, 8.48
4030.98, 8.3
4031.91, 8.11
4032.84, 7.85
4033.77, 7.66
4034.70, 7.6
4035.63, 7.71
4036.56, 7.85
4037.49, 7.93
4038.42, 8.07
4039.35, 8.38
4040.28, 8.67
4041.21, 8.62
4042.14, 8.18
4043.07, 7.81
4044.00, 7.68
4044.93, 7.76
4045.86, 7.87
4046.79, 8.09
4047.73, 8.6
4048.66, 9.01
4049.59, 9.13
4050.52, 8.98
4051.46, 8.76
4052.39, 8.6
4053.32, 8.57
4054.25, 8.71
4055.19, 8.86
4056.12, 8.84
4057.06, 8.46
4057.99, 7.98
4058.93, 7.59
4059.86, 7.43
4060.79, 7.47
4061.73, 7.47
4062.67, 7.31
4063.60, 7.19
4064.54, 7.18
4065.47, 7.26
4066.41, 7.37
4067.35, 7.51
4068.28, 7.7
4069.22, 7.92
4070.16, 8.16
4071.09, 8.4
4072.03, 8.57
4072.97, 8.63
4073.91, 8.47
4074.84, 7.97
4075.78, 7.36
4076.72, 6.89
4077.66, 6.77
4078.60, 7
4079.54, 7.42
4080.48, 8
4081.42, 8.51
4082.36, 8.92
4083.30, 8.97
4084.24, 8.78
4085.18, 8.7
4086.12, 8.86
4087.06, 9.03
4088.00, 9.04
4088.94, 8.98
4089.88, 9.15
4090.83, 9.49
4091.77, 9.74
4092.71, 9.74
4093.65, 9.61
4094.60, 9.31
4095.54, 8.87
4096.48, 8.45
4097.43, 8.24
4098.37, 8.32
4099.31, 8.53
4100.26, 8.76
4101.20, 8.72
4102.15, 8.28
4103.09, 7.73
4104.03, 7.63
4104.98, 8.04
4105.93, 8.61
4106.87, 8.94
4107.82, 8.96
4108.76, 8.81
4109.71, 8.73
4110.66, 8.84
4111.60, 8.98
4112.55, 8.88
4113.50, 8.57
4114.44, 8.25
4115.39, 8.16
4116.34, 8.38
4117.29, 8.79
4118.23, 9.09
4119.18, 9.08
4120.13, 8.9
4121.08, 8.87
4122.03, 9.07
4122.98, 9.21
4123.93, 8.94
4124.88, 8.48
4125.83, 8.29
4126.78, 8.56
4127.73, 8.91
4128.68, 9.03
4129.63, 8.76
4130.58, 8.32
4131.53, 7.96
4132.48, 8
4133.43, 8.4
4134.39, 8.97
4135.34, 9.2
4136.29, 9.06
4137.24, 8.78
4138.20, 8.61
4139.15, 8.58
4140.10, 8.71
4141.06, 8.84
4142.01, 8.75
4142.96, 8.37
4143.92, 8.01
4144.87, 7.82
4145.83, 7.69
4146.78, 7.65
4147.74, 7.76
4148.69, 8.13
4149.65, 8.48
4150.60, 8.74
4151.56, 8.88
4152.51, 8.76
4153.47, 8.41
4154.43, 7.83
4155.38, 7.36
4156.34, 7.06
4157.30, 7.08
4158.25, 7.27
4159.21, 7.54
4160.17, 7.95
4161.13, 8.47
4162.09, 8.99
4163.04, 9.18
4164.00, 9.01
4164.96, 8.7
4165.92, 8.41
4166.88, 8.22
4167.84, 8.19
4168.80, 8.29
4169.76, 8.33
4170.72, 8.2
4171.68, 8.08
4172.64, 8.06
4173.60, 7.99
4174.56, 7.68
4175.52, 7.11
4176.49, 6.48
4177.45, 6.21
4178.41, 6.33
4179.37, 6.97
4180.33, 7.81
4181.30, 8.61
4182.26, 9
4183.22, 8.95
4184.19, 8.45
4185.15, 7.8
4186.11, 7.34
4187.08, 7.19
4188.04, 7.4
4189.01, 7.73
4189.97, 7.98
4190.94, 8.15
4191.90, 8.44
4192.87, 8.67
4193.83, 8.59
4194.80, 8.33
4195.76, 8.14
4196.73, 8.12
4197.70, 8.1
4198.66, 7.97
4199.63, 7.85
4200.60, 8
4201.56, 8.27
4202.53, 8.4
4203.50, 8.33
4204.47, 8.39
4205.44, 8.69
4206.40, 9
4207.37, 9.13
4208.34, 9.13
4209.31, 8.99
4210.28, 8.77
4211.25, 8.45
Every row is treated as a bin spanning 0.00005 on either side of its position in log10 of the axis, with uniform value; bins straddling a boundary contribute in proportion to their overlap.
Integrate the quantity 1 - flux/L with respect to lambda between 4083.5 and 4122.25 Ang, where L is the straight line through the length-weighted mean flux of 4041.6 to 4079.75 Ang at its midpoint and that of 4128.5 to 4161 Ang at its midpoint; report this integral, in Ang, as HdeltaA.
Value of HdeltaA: -3.16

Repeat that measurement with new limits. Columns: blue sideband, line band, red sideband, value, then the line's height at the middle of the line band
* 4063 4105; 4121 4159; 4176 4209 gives -0.9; 8.19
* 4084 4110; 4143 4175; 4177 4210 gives 0.9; 8.37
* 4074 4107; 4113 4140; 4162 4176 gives -0.9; 8.4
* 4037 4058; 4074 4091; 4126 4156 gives 0.2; 8.42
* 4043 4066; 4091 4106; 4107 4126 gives -0.2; 8.58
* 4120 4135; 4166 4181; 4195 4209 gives 1.5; 8.5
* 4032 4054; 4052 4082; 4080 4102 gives 2.4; 8.56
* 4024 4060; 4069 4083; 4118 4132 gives 1.0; 8.59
